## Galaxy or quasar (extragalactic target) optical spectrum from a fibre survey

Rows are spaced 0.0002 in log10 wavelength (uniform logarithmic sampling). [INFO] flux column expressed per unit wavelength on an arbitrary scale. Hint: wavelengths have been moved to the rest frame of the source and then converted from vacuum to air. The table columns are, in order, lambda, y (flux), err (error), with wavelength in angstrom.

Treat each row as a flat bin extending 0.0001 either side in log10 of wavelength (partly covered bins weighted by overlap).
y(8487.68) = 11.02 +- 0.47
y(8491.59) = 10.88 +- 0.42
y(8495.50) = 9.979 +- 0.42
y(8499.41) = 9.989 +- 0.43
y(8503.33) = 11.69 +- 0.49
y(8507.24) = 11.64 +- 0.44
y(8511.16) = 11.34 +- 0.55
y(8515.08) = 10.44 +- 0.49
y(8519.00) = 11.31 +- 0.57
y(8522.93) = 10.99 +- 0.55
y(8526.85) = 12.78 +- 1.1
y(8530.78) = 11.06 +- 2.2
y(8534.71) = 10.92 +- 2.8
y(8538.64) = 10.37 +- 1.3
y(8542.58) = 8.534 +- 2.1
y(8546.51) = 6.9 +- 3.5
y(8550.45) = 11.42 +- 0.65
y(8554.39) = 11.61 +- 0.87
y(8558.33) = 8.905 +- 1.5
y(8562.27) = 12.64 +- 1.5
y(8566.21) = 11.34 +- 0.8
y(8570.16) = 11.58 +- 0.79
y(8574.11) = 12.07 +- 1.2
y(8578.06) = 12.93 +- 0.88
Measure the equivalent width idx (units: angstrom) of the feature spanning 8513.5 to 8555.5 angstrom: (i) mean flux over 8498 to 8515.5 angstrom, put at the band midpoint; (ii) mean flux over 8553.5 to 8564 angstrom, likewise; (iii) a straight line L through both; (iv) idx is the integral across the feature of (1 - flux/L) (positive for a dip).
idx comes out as 1.8 angstrom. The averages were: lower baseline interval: 11.1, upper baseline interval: 11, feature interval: 10.6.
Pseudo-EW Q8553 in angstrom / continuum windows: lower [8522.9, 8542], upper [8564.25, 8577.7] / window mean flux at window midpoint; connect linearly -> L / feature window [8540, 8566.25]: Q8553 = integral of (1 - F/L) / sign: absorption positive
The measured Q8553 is 3.1 angstrom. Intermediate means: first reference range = 11.1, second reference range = 11.8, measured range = 10.1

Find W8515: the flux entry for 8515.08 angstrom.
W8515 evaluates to 10.44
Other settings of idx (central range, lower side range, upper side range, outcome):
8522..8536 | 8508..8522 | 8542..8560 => -1.3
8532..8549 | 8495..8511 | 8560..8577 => 3.2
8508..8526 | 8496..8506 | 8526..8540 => -0.3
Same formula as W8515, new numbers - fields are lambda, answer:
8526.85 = 12.78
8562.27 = 12.64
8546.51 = 6.9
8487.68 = 11.02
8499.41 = 9.989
